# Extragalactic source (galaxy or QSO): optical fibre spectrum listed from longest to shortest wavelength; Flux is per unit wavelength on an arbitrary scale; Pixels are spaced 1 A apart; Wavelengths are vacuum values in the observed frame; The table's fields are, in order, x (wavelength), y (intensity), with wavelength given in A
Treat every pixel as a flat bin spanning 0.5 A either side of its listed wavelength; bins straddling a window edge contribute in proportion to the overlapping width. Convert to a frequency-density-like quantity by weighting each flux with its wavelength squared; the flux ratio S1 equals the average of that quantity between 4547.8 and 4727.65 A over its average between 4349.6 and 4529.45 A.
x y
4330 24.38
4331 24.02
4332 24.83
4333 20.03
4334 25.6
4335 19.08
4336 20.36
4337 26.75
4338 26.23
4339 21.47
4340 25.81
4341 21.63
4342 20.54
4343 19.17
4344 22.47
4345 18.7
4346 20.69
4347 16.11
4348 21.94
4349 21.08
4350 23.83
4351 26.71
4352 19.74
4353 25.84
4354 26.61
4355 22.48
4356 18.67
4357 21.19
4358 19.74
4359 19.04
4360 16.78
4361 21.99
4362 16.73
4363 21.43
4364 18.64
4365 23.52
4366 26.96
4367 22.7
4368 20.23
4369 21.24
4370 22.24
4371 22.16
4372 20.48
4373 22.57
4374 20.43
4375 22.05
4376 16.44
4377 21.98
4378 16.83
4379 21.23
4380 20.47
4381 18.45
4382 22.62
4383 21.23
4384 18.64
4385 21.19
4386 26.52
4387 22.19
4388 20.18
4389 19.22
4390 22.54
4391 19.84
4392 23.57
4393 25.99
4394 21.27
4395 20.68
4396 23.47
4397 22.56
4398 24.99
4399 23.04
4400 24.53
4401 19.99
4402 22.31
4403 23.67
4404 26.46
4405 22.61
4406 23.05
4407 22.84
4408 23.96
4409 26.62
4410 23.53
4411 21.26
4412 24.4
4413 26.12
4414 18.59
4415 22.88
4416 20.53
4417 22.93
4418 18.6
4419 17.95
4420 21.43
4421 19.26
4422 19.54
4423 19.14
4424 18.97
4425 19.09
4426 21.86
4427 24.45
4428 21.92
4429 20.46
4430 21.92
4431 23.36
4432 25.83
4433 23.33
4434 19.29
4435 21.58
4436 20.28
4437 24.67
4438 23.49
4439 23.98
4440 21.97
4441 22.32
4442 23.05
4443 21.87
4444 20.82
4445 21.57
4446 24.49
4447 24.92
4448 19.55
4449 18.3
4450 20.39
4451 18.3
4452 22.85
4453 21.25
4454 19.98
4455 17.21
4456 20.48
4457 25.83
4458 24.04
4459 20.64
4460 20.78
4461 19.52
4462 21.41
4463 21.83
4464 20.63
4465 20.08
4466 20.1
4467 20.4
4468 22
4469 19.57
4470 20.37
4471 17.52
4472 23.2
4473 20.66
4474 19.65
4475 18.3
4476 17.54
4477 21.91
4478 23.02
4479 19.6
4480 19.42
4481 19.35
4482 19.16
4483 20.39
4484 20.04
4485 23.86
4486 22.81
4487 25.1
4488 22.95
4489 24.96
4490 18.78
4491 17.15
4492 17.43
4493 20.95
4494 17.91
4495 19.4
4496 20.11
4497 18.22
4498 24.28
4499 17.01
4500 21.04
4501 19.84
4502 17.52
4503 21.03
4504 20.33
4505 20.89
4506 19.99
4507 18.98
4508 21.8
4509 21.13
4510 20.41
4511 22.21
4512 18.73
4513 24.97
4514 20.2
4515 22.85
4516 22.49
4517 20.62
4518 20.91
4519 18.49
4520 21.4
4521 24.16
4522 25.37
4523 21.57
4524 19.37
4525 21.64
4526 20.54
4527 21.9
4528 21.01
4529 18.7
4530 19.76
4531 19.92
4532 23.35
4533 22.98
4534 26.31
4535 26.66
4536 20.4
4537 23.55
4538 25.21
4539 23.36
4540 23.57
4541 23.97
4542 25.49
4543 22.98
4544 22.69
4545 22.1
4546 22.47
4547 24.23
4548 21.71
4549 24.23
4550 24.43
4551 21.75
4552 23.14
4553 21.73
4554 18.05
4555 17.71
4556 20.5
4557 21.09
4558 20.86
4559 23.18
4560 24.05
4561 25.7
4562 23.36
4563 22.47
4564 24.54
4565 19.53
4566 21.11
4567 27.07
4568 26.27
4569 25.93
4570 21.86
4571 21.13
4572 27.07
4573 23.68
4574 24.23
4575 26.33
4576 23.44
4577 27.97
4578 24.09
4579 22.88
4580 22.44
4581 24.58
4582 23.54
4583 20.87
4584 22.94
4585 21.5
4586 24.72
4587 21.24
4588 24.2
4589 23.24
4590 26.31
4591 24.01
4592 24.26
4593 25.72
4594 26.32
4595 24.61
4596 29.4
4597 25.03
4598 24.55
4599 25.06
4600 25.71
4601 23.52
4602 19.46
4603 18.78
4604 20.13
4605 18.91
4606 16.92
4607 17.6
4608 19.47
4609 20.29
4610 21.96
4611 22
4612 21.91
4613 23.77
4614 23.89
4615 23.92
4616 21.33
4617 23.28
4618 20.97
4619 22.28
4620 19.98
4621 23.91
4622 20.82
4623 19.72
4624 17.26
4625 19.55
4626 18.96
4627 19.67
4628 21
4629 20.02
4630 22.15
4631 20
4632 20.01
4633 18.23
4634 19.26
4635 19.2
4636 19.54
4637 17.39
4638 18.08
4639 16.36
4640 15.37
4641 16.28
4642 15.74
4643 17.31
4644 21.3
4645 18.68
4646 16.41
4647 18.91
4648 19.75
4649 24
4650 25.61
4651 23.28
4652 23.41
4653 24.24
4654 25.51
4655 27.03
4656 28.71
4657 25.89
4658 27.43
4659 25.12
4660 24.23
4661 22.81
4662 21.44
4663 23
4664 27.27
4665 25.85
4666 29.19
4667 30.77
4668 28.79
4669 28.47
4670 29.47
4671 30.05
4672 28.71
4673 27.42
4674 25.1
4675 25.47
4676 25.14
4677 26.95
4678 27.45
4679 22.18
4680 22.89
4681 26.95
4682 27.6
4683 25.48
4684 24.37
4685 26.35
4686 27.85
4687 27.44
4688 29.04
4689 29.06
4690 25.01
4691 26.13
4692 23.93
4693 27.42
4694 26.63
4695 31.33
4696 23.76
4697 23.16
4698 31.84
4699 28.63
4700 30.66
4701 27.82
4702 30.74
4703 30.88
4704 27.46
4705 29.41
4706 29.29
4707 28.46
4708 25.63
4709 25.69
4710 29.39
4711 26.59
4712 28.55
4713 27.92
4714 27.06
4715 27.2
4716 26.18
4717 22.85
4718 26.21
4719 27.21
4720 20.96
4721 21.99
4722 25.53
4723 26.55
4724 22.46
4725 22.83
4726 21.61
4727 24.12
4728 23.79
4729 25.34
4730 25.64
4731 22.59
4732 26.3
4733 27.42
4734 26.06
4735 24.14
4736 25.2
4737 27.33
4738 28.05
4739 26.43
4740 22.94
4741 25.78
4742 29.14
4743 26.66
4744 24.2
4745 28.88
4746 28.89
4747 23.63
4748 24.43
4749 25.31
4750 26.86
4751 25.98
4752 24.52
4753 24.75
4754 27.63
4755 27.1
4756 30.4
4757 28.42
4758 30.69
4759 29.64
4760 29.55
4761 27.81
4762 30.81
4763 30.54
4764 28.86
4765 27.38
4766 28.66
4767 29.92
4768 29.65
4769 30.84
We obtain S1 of 1.2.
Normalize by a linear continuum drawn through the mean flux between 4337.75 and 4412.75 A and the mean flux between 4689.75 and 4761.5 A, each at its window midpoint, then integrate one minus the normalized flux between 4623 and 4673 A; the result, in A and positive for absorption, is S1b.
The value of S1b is 6.13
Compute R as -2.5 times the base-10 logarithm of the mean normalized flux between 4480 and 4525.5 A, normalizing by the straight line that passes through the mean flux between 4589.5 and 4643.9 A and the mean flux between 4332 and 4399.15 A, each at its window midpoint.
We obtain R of 0.03 mag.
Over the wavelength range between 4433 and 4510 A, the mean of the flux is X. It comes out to 20.8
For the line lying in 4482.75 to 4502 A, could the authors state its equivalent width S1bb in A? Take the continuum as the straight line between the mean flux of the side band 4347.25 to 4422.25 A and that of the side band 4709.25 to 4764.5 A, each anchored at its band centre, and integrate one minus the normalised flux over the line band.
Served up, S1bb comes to 2.2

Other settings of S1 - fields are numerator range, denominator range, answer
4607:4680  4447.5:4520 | 1.18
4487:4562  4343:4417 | 1.06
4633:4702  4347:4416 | 1.27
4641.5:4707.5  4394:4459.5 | 1.31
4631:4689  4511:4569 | 1.12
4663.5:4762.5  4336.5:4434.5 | 1.42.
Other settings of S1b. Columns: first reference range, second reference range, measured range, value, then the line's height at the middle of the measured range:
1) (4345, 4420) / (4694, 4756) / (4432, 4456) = 1.03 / 22.6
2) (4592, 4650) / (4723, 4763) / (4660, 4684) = -3.40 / 23.1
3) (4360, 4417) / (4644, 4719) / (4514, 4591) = 4.87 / 24.4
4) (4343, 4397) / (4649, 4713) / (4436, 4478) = 3.07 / 22.9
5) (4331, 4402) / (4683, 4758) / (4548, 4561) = 1.26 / 24.2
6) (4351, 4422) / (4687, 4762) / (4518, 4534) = 1.54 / 23.8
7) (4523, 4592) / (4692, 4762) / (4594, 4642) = 6.82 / 24.3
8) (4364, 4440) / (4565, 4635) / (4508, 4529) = 0.77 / 22.3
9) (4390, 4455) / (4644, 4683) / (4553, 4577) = 0.87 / 23.9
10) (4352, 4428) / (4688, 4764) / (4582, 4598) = 0.26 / 24.7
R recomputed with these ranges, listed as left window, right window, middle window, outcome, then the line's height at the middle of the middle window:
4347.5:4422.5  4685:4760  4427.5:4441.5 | 0.00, 22.5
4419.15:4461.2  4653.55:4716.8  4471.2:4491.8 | 0.08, 22.4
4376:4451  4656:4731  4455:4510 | 0.12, 23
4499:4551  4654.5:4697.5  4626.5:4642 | 0.32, 25.2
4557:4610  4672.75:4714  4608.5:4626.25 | 0.14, 24.5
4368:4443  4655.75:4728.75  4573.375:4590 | 0.05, 24.7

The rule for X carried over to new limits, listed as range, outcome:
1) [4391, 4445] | 22.3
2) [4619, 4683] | 22.8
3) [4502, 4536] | 21.5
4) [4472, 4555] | 21.4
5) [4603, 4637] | 20.5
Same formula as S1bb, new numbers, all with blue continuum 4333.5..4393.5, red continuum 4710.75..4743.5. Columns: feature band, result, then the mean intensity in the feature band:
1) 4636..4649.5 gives 3.49 A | 18.2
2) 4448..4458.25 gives 0.80 A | 20.7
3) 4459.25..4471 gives 1.10 A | 20.5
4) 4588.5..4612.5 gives 1.32 A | 22.7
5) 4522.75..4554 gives 1.13 A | 22.5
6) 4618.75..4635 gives 2.82 A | 20.1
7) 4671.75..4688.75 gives -0.93 A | 26.3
